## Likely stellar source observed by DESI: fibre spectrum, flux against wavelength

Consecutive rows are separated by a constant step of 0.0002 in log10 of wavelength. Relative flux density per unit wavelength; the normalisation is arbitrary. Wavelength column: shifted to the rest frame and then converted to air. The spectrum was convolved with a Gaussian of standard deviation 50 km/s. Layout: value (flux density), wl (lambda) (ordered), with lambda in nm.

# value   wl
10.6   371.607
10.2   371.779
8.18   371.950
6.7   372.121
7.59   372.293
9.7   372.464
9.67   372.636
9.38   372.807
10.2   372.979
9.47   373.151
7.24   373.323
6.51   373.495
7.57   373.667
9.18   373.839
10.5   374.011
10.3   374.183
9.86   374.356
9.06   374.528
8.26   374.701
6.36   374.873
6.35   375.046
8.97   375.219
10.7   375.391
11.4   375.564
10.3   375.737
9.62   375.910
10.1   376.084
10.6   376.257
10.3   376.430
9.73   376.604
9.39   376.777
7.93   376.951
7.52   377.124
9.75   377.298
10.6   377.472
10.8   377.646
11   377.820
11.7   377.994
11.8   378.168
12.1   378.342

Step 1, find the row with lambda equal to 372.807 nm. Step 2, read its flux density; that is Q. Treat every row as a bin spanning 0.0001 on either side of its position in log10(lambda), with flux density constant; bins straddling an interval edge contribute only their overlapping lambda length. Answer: 9.38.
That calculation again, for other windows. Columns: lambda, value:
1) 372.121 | 6.7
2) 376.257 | 10.6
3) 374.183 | 10.3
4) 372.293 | 7.59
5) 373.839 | 9.18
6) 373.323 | 7.24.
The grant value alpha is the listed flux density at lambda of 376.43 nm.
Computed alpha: 10.3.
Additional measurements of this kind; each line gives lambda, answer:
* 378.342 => 12.1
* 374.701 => 8.26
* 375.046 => 6.35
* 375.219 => 8.97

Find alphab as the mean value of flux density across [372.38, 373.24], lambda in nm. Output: 9.67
